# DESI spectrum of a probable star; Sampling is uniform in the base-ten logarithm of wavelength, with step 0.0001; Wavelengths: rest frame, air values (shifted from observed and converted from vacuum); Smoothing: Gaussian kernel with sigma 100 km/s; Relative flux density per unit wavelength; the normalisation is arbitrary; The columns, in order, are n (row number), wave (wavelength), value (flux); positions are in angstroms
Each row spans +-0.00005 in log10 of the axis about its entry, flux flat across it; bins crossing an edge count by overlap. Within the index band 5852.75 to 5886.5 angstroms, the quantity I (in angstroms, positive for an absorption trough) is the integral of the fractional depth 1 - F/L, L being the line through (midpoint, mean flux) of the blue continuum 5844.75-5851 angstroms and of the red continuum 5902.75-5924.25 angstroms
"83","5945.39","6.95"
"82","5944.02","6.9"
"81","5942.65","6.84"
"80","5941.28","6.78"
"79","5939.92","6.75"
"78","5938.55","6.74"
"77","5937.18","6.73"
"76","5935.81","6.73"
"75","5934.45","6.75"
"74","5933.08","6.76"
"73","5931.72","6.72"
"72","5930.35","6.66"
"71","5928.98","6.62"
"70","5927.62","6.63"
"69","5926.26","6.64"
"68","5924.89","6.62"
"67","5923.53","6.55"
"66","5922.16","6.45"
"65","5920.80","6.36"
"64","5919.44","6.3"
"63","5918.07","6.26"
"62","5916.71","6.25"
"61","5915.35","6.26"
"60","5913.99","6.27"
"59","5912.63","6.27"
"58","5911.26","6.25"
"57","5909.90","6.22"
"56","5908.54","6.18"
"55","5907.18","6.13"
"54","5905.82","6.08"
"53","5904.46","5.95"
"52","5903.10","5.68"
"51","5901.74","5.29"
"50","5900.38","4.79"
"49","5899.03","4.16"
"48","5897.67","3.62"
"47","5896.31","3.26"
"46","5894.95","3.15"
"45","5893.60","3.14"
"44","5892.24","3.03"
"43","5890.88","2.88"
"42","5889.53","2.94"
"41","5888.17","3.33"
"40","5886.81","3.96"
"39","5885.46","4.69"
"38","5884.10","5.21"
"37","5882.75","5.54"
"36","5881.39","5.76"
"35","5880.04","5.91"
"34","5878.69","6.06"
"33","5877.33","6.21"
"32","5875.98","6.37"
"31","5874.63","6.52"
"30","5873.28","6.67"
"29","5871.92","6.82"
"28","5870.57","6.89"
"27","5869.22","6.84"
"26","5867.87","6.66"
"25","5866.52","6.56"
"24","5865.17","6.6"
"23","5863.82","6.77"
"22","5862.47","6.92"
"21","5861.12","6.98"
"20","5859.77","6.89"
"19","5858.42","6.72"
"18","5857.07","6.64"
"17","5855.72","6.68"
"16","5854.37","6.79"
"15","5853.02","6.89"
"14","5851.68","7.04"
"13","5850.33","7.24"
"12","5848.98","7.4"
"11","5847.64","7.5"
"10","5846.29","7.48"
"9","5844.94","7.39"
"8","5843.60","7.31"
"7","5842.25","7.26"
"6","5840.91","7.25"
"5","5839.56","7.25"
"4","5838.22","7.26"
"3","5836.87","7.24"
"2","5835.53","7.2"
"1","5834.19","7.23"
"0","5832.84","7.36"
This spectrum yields 3.0 angstroms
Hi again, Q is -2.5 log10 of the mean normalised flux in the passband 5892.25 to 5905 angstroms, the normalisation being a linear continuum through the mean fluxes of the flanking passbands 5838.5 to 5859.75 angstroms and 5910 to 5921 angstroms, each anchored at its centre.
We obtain 0.456 mag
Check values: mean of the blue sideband 7.12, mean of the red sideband 6.27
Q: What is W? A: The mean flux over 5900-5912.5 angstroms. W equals 5.88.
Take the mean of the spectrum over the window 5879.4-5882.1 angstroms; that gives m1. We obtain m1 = 5.83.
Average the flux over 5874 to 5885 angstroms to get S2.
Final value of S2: 5.92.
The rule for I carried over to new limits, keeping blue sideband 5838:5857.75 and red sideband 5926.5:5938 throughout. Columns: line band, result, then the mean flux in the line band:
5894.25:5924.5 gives 5.25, 5.63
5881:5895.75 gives 6.41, 3.92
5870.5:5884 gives 1.54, 6.2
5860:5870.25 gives 0.42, 6.77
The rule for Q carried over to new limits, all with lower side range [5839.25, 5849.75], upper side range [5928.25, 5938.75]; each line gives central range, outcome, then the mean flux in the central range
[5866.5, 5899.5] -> 0.38 mag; 5.02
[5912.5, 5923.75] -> 0.08 mag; 6.32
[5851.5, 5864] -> 0.07 mag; 6.83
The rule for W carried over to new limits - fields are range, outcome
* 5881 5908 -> 4.42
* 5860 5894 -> 5.61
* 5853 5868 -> 6.75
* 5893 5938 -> 5.88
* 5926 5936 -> 6.7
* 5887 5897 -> 3.14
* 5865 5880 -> 6.54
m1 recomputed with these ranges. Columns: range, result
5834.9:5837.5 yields 7.23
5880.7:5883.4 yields 5.65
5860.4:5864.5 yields 6.89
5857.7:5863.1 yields 6.87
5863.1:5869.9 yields 6.69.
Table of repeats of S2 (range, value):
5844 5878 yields 6.86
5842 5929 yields 5.97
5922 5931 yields 6.6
